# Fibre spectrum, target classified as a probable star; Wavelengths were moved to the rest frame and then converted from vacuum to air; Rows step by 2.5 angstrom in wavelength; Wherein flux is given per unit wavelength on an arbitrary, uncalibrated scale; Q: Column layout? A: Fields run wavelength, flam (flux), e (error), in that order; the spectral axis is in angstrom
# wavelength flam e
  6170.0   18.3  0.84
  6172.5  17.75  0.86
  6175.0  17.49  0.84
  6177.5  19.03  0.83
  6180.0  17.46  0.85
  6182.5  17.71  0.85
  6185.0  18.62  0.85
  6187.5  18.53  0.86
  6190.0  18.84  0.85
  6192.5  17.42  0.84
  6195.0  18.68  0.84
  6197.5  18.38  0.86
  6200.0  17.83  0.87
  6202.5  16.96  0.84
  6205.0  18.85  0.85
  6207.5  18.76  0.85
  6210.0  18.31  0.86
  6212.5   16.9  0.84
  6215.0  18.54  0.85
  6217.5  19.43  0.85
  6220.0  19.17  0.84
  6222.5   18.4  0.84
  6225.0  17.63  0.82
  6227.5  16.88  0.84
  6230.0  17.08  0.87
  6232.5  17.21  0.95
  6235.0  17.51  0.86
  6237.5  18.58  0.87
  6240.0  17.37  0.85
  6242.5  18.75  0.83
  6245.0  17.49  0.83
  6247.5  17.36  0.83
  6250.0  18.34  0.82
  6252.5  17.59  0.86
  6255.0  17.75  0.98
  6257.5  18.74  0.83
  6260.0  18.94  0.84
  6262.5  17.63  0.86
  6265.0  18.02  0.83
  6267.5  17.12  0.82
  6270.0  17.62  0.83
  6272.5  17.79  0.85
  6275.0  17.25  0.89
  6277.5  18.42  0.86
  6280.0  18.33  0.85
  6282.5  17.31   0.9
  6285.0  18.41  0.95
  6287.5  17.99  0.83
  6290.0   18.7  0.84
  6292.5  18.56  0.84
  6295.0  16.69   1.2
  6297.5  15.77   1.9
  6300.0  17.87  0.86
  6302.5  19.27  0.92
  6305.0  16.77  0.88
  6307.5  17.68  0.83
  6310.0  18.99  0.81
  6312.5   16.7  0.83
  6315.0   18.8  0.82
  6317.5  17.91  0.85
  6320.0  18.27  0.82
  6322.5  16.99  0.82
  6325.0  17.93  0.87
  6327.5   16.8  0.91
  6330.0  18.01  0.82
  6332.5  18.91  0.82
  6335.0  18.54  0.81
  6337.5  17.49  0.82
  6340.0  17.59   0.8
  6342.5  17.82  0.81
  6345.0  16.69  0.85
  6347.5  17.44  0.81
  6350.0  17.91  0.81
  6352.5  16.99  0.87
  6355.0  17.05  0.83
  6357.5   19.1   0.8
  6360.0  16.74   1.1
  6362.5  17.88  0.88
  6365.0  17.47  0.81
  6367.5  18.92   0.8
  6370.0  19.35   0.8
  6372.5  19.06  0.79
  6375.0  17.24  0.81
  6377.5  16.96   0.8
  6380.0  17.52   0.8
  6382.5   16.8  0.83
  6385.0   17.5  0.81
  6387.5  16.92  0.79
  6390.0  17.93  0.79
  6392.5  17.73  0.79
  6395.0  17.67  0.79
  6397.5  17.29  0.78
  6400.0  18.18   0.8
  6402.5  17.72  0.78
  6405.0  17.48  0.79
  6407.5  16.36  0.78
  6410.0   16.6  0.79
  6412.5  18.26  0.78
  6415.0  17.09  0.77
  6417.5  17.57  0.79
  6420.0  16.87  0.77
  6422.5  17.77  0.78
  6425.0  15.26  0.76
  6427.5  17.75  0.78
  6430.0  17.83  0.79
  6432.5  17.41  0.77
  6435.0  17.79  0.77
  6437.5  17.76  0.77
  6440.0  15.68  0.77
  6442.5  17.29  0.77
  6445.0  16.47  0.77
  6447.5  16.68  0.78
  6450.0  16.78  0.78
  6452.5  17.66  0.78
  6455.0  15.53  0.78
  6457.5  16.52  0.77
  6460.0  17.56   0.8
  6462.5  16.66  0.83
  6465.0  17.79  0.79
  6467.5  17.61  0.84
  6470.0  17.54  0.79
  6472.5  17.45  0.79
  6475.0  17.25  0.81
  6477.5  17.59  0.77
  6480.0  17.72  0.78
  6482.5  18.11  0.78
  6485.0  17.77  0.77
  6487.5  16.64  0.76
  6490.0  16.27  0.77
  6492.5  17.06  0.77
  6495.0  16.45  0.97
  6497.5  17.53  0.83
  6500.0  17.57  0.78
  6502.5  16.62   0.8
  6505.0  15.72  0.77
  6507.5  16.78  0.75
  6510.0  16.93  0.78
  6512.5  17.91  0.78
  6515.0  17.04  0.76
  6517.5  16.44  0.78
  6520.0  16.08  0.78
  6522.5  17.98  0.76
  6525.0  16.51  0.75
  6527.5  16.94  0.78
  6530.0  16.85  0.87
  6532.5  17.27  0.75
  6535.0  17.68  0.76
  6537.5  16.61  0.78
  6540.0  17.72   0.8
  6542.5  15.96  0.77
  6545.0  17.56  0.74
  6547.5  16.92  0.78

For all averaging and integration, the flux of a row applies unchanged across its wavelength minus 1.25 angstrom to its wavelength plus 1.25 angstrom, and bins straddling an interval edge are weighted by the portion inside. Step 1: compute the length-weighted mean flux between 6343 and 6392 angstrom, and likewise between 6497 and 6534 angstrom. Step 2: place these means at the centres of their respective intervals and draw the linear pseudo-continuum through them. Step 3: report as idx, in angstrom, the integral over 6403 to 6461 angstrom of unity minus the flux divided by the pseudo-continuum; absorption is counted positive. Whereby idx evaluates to 1.0 angstrom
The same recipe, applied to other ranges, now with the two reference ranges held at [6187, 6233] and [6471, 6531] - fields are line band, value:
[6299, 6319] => -0.3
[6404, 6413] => 0.2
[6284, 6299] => 0.1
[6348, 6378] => -0.6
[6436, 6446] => 0.3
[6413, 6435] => 0.1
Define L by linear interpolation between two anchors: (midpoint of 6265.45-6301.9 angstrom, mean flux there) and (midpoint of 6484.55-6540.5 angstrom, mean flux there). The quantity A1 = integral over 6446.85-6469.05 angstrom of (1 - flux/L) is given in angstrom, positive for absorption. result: 0.2 angstrom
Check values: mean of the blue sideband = 17.7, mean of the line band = 17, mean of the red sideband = 17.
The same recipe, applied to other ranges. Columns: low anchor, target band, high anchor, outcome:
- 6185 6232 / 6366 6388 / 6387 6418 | -0.4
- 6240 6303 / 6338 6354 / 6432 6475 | 0.1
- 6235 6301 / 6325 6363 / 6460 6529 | -0.1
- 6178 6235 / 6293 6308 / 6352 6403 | 0.4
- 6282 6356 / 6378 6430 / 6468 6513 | 0.4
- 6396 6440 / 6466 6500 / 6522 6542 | -0.2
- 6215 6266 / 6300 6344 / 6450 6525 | -0.5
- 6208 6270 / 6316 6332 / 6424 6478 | -0.1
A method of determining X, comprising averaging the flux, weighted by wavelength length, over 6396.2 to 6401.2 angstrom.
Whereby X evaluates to 17.7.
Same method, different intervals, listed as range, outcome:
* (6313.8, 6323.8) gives 18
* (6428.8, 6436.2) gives 17.7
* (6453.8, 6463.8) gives 16.6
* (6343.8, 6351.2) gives 17.3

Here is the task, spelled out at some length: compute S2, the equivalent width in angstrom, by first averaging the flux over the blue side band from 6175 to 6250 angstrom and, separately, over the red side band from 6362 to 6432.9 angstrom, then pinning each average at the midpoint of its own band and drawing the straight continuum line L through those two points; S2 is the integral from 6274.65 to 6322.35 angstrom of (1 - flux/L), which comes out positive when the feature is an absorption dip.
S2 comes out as -0.16 angstrom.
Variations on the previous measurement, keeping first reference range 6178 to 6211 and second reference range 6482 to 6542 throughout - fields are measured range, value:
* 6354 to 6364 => -0.1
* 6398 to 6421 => 0.0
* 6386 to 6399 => -0.1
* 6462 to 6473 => -0.2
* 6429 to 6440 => -0.1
